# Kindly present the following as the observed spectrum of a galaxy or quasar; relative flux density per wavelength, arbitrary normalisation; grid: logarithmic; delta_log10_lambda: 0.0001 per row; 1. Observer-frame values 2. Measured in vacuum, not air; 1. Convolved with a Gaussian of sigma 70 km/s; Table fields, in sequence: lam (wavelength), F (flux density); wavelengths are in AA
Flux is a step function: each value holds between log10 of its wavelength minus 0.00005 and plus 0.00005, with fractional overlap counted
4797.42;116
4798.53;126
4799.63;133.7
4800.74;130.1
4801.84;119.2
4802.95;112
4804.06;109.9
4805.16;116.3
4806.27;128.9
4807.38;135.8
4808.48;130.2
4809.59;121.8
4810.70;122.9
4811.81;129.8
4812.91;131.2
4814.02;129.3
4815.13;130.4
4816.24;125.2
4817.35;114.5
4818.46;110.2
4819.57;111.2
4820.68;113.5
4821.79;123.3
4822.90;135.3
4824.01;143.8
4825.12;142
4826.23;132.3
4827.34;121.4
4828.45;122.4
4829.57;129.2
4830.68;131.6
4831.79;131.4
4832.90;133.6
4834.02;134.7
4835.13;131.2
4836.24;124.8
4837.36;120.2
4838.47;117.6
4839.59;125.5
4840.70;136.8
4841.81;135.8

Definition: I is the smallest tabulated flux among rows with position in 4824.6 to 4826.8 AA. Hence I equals 132.3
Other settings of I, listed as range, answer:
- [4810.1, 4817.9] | 114.5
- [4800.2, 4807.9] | 109.9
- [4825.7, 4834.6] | 121.4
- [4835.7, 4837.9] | 120.2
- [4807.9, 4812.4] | 121.8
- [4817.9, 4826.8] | 110.2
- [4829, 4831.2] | 129.2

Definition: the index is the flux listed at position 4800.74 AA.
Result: 130.1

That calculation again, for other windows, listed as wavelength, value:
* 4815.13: 130.4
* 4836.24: 124.8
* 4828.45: 122.4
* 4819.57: 111.2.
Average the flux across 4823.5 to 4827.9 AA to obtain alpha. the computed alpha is 135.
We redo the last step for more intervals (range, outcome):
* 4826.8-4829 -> 122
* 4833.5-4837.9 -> 128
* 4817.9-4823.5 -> 119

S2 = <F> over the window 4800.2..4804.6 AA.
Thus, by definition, 118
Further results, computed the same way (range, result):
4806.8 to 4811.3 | 128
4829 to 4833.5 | 131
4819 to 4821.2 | 112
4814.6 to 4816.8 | 128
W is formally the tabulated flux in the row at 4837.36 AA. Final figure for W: 120.2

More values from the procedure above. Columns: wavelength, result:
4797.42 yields 116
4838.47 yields 117.6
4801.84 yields 119.2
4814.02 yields 129.3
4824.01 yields 143.8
